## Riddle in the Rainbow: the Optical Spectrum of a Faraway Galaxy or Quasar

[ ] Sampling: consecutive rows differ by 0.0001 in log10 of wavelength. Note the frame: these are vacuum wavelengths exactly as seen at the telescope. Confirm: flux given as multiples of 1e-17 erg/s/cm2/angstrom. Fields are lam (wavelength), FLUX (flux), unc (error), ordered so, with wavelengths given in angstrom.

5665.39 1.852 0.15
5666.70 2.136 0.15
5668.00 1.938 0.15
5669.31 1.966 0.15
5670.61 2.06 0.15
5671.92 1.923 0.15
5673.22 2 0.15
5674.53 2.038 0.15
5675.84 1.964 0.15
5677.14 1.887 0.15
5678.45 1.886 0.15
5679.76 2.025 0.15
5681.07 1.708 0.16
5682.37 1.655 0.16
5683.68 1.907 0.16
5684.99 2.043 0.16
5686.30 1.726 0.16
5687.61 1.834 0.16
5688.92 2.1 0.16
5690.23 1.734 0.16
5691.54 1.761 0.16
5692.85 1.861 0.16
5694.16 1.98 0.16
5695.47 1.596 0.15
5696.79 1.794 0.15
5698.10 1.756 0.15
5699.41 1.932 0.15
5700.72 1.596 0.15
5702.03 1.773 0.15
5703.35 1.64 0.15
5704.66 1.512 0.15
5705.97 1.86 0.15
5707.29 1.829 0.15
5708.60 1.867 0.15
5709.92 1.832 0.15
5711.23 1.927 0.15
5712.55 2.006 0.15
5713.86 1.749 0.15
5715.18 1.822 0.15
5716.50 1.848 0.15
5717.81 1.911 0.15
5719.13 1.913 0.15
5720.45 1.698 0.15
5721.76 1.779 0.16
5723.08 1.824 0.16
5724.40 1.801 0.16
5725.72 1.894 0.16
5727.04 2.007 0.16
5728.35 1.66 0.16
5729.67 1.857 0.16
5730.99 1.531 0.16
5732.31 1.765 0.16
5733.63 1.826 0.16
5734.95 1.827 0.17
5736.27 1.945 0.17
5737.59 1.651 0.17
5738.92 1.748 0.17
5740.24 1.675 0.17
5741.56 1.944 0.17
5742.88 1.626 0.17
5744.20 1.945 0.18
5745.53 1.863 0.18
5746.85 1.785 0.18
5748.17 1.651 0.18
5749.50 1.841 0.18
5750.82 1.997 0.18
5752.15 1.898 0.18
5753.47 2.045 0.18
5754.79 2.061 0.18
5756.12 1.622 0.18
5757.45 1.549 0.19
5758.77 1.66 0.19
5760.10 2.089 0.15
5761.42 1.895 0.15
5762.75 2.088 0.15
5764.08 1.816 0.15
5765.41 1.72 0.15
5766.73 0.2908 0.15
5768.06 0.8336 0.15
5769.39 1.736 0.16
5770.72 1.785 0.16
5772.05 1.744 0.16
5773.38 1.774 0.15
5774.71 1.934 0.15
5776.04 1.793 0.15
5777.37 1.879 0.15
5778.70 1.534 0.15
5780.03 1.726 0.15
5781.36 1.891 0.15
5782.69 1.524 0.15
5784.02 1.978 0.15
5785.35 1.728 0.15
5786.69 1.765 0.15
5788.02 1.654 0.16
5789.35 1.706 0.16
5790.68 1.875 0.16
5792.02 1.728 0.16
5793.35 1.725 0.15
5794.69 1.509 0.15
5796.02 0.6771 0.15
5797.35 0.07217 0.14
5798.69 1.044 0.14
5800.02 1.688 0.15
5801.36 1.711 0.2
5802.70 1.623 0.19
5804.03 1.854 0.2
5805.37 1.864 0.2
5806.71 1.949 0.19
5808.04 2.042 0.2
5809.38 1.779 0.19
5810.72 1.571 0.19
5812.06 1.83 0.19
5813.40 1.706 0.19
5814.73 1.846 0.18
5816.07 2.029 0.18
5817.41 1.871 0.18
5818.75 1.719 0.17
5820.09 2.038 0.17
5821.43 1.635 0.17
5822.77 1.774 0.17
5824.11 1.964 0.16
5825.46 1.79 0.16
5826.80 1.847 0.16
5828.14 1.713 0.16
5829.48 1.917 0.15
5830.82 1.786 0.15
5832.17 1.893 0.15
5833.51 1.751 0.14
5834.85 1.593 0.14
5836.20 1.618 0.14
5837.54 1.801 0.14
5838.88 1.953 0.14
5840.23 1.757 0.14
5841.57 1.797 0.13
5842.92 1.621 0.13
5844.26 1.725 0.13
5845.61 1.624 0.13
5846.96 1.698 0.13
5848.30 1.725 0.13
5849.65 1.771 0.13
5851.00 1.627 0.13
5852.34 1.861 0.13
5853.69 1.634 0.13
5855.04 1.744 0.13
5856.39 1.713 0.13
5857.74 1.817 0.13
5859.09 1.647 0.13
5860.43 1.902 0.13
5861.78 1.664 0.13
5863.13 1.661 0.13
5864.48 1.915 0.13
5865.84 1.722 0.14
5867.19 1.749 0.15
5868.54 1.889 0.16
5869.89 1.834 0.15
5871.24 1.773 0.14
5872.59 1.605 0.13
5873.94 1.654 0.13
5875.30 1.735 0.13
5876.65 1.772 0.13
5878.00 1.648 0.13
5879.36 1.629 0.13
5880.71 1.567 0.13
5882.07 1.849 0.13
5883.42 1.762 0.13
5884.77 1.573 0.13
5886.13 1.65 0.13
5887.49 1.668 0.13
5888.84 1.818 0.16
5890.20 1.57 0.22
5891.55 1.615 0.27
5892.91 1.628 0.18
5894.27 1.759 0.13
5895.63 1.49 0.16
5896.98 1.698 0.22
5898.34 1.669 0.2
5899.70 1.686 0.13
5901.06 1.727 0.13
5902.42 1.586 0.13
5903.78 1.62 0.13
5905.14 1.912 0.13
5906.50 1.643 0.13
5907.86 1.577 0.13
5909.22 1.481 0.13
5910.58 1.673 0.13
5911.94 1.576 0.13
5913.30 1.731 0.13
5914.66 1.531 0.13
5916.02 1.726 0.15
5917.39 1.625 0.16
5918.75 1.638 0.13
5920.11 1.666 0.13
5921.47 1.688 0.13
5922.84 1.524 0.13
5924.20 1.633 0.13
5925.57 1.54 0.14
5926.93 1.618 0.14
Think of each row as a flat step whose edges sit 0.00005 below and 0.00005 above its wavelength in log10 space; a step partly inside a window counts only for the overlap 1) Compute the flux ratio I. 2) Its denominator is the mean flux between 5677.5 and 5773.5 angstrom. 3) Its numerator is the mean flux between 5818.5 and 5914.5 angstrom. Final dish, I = 0.97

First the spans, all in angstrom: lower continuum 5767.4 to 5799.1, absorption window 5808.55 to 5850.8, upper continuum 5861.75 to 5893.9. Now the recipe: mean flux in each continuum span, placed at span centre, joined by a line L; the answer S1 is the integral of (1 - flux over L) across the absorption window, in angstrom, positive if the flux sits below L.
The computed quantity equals -3.63 angstrom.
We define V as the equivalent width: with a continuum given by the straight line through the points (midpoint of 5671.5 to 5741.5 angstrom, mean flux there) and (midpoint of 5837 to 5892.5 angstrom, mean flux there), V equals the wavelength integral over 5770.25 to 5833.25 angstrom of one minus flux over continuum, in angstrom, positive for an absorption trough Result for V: 1.8 angstrom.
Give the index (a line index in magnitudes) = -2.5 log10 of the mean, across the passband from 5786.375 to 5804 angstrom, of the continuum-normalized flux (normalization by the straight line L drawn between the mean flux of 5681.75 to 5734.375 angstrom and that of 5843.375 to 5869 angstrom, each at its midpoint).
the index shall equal 0.21 mag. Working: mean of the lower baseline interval 1.81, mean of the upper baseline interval 1.74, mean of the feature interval 1.45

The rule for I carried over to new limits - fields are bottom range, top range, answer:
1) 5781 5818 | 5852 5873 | 1.07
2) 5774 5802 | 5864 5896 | 1.08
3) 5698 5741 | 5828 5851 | 0.97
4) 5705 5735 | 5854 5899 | 0.94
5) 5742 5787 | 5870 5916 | 0.96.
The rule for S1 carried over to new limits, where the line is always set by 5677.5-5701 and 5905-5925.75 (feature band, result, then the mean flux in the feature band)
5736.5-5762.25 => -0.64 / 1.82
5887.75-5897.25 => -0.01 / 1.65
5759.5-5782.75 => 1.14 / 1.67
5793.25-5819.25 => 1.87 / 1.6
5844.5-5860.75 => -0.39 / 1.73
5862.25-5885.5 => -0.80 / 1.72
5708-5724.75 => -0.35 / 1.84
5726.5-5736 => 0.05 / 1.79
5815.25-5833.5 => -1.38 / 1.84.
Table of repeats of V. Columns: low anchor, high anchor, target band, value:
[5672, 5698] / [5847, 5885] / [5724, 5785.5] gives 2.08 angstrom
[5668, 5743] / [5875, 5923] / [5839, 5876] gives -0.93 angstrom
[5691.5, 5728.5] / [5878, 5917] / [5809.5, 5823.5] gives -0.64 angstrom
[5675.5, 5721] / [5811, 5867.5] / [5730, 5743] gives 0.35 angstrom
